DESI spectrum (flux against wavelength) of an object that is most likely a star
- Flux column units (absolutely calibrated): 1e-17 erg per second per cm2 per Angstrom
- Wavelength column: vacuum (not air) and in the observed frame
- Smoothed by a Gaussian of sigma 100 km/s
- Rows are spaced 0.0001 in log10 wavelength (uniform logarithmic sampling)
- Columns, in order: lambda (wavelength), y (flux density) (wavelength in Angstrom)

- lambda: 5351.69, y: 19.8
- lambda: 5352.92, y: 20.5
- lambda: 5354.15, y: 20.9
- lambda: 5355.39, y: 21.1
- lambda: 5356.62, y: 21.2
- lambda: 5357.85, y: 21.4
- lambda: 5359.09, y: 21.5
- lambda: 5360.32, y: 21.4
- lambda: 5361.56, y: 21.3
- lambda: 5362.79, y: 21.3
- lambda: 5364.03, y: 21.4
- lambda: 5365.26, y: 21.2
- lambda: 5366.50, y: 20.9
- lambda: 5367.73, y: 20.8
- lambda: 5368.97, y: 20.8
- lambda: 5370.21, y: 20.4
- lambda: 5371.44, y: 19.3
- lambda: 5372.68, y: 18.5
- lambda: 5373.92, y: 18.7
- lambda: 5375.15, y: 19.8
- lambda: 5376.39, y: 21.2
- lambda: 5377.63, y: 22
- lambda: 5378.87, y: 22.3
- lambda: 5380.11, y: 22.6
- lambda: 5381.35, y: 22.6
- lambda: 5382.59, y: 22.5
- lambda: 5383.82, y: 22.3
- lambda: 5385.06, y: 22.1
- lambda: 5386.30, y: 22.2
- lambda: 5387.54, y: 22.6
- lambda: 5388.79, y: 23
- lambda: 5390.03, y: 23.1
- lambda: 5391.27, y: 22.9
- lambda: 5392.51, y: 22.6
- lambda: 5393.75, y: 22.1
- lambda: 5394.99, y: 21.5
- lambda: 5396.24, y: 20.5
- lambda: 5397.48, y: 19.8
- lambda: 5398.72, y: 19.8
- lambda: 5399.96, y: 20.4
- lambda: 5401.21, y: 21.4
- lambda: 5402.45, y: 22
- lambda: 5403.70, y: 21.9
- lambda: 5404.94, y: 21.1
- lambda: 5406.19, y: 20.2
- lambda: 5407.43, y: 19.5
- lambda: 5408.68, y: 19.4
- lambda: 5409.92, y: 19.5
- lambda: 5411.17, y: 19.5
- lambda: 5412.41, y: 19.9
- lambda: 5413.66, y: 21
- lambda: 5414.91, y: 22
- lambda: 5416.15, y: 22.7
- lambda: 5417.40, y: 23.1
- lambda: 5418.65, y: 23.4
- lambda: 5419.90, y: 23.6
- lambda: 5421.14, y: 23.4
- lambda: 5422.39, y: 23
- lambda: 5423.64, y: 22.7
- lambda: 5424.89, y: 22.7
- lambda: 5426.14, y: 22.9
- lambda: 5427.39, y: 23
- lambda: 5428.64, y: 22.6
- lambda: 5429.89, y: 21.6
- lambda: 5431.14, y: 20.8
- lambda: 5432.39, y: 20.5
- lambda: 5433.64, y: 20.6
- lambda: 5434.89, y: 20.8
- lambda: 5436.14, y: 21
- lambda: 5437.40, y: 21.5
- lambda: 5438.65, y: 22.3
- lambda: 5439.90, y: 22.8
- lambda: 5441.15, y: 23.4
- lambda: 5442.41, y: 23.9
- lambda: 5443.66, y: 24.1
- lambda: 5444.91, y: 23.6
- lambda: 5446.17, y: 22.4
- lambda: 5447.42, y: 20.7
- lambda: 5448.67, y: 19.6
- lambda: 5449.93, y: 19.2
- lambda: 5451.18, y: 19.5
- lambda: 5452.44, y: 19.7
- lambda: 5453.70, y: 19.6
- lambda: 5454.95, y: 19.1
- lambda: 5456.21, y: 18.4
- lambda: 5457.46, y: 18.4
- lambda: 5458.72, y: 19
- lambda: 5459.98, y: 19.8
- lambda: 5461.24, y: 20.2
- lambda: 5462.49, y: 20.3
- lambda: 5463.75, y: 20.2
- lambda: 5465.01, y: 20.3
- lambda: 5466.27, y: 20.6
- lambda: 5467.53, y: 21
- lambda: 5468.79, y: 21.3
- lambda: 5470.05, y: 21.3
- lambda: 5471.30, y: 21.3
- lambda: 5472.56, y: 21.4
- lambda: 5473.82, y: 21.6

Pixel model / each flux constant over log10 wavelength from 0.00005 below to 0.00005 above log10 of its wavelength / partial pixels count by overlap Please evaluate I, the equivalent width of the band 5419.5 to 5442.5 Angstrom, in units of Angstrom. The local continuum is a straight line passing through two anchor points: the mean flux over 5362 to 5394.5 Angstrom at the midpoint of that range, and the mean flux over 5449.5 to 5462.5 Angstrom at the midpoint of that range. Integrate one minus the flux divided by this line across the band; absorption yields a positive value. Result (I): -2.5 Angstrom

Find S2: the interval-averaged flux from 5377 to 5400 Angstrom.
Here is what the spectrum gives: 22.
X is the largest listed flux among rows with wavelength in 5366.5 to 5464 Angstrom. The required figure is 24.1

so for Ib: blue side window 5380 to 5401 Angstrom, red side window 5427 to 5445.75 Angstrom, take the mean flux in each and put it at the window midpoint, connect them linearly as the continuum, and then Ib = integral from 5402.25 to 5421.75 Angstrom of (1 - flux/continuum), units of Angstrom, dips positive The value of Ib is 0.6 Angstrom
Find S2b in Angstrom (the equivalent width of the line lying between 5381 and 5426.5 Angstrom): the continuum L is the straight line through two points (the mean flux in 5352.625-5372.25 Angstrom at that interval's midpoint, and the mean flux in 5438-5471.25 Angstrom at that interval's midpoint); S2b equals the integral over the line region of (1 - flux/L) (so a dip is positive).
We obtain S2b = -1.87 Angstrom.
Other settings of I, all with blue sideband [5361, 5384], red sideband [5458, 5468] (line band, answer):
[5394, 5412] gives 0.2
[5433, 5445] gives -1.2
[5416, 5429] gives -1.6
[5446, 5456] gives 0.2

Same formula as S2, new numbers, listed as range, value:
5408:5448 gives 22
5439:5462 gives 20.8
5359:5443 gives 21.5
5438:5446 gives 23.3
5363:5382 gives 20.8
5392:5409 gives 20.9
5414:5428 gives 22.9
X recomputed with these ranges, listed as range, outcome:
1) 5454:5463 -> 20.3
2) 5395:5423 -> 23.6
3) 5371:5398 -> 23.1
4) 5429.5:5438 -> 21.6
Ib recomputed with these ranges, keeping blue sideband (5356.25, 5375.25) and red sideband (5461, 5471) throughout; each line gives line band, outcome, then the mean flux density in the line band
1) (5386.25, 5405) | -0.93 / 21.7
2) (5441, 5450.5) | -0.63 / 22.1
